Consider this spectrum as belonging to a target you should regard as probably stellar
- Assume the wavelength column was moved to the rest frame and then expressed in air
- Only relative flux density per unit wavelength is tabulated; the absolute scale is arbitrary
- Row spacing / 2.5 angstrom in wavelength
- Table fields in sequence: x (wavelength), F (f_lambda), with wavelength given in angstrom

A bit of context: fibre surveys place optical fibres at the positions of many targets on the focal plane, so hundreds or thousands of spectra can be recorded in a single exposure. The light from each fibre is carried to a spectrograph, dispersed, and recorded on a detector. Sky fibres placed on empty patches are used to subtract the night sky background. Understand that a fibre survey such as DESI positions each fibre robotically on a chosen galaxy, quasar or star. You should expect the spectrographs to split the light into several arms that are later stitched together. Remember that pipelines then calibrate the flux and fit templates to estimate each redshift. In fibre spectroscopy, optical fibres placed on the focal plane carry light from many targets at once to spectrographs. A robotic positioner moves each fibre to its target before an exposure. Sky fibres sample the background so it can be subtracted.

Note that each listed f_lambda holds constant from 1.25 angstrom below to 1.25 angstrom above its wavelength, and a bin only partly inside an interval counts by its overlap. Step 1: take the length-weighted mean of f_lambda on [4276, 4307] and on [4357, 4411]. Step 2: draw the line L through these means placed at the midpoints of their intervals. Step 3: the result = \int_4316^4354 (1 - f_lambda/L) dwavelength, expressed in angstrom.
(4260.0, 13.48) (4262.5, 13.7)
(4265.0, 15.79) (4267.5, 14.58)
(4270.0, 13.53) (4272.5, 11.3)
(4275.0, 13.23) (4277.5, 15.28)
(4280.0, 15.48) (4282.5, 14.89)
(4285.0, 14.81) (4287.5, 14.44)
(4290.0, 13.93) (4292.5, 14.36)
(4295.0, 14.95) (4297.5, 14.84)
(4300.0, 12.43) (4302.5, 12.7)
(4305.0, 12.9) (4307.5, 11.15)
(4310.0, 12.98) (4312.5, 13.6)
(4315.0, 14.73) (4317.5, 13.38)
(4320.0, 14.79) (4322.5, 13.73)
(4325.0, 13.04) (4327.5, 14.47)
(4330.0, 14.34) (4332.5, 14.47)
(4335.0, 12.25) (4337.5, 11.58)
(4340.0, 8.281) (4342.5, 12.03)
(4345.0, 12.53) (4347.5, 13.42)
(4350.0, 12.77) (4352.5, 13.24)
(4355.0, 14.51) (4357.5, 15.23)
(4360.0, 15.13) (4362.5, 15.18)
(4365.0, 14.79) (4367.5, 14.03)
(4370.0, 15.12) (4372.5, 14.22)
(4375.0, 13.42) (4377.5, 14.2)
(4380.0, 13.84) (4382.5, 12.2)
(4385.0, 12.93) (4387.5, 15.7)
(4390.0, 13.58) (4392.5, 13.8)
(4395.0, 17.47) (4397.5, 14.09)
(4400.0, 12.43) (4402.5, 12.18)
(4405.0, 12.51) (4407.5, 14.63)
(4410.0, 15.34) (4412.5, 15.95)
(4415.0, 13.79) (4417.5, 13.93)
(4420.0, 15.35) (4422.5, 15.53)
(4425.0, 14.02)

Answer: 3.2 angstrom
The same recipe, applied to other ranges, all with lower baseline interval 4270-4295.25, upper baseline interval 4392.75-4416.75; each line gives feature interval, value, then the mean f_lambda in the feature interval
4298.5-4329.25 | 1.9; 13.4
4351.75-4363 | -0.4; 14.7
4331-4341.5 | 1.8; 11.7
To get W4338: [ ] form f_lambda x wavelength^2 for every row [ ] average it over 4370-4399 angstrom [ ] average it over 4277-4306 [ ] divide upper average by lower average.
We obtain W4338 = 1.0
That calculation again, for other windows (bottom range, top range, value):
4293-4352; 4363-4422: 1.12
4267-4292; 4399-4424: 1.07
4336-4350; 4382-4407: 1.21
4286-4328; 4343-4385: 1.05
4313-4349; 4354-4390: 1.11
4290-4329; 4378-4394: 1.05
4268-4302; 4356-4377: 1.08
